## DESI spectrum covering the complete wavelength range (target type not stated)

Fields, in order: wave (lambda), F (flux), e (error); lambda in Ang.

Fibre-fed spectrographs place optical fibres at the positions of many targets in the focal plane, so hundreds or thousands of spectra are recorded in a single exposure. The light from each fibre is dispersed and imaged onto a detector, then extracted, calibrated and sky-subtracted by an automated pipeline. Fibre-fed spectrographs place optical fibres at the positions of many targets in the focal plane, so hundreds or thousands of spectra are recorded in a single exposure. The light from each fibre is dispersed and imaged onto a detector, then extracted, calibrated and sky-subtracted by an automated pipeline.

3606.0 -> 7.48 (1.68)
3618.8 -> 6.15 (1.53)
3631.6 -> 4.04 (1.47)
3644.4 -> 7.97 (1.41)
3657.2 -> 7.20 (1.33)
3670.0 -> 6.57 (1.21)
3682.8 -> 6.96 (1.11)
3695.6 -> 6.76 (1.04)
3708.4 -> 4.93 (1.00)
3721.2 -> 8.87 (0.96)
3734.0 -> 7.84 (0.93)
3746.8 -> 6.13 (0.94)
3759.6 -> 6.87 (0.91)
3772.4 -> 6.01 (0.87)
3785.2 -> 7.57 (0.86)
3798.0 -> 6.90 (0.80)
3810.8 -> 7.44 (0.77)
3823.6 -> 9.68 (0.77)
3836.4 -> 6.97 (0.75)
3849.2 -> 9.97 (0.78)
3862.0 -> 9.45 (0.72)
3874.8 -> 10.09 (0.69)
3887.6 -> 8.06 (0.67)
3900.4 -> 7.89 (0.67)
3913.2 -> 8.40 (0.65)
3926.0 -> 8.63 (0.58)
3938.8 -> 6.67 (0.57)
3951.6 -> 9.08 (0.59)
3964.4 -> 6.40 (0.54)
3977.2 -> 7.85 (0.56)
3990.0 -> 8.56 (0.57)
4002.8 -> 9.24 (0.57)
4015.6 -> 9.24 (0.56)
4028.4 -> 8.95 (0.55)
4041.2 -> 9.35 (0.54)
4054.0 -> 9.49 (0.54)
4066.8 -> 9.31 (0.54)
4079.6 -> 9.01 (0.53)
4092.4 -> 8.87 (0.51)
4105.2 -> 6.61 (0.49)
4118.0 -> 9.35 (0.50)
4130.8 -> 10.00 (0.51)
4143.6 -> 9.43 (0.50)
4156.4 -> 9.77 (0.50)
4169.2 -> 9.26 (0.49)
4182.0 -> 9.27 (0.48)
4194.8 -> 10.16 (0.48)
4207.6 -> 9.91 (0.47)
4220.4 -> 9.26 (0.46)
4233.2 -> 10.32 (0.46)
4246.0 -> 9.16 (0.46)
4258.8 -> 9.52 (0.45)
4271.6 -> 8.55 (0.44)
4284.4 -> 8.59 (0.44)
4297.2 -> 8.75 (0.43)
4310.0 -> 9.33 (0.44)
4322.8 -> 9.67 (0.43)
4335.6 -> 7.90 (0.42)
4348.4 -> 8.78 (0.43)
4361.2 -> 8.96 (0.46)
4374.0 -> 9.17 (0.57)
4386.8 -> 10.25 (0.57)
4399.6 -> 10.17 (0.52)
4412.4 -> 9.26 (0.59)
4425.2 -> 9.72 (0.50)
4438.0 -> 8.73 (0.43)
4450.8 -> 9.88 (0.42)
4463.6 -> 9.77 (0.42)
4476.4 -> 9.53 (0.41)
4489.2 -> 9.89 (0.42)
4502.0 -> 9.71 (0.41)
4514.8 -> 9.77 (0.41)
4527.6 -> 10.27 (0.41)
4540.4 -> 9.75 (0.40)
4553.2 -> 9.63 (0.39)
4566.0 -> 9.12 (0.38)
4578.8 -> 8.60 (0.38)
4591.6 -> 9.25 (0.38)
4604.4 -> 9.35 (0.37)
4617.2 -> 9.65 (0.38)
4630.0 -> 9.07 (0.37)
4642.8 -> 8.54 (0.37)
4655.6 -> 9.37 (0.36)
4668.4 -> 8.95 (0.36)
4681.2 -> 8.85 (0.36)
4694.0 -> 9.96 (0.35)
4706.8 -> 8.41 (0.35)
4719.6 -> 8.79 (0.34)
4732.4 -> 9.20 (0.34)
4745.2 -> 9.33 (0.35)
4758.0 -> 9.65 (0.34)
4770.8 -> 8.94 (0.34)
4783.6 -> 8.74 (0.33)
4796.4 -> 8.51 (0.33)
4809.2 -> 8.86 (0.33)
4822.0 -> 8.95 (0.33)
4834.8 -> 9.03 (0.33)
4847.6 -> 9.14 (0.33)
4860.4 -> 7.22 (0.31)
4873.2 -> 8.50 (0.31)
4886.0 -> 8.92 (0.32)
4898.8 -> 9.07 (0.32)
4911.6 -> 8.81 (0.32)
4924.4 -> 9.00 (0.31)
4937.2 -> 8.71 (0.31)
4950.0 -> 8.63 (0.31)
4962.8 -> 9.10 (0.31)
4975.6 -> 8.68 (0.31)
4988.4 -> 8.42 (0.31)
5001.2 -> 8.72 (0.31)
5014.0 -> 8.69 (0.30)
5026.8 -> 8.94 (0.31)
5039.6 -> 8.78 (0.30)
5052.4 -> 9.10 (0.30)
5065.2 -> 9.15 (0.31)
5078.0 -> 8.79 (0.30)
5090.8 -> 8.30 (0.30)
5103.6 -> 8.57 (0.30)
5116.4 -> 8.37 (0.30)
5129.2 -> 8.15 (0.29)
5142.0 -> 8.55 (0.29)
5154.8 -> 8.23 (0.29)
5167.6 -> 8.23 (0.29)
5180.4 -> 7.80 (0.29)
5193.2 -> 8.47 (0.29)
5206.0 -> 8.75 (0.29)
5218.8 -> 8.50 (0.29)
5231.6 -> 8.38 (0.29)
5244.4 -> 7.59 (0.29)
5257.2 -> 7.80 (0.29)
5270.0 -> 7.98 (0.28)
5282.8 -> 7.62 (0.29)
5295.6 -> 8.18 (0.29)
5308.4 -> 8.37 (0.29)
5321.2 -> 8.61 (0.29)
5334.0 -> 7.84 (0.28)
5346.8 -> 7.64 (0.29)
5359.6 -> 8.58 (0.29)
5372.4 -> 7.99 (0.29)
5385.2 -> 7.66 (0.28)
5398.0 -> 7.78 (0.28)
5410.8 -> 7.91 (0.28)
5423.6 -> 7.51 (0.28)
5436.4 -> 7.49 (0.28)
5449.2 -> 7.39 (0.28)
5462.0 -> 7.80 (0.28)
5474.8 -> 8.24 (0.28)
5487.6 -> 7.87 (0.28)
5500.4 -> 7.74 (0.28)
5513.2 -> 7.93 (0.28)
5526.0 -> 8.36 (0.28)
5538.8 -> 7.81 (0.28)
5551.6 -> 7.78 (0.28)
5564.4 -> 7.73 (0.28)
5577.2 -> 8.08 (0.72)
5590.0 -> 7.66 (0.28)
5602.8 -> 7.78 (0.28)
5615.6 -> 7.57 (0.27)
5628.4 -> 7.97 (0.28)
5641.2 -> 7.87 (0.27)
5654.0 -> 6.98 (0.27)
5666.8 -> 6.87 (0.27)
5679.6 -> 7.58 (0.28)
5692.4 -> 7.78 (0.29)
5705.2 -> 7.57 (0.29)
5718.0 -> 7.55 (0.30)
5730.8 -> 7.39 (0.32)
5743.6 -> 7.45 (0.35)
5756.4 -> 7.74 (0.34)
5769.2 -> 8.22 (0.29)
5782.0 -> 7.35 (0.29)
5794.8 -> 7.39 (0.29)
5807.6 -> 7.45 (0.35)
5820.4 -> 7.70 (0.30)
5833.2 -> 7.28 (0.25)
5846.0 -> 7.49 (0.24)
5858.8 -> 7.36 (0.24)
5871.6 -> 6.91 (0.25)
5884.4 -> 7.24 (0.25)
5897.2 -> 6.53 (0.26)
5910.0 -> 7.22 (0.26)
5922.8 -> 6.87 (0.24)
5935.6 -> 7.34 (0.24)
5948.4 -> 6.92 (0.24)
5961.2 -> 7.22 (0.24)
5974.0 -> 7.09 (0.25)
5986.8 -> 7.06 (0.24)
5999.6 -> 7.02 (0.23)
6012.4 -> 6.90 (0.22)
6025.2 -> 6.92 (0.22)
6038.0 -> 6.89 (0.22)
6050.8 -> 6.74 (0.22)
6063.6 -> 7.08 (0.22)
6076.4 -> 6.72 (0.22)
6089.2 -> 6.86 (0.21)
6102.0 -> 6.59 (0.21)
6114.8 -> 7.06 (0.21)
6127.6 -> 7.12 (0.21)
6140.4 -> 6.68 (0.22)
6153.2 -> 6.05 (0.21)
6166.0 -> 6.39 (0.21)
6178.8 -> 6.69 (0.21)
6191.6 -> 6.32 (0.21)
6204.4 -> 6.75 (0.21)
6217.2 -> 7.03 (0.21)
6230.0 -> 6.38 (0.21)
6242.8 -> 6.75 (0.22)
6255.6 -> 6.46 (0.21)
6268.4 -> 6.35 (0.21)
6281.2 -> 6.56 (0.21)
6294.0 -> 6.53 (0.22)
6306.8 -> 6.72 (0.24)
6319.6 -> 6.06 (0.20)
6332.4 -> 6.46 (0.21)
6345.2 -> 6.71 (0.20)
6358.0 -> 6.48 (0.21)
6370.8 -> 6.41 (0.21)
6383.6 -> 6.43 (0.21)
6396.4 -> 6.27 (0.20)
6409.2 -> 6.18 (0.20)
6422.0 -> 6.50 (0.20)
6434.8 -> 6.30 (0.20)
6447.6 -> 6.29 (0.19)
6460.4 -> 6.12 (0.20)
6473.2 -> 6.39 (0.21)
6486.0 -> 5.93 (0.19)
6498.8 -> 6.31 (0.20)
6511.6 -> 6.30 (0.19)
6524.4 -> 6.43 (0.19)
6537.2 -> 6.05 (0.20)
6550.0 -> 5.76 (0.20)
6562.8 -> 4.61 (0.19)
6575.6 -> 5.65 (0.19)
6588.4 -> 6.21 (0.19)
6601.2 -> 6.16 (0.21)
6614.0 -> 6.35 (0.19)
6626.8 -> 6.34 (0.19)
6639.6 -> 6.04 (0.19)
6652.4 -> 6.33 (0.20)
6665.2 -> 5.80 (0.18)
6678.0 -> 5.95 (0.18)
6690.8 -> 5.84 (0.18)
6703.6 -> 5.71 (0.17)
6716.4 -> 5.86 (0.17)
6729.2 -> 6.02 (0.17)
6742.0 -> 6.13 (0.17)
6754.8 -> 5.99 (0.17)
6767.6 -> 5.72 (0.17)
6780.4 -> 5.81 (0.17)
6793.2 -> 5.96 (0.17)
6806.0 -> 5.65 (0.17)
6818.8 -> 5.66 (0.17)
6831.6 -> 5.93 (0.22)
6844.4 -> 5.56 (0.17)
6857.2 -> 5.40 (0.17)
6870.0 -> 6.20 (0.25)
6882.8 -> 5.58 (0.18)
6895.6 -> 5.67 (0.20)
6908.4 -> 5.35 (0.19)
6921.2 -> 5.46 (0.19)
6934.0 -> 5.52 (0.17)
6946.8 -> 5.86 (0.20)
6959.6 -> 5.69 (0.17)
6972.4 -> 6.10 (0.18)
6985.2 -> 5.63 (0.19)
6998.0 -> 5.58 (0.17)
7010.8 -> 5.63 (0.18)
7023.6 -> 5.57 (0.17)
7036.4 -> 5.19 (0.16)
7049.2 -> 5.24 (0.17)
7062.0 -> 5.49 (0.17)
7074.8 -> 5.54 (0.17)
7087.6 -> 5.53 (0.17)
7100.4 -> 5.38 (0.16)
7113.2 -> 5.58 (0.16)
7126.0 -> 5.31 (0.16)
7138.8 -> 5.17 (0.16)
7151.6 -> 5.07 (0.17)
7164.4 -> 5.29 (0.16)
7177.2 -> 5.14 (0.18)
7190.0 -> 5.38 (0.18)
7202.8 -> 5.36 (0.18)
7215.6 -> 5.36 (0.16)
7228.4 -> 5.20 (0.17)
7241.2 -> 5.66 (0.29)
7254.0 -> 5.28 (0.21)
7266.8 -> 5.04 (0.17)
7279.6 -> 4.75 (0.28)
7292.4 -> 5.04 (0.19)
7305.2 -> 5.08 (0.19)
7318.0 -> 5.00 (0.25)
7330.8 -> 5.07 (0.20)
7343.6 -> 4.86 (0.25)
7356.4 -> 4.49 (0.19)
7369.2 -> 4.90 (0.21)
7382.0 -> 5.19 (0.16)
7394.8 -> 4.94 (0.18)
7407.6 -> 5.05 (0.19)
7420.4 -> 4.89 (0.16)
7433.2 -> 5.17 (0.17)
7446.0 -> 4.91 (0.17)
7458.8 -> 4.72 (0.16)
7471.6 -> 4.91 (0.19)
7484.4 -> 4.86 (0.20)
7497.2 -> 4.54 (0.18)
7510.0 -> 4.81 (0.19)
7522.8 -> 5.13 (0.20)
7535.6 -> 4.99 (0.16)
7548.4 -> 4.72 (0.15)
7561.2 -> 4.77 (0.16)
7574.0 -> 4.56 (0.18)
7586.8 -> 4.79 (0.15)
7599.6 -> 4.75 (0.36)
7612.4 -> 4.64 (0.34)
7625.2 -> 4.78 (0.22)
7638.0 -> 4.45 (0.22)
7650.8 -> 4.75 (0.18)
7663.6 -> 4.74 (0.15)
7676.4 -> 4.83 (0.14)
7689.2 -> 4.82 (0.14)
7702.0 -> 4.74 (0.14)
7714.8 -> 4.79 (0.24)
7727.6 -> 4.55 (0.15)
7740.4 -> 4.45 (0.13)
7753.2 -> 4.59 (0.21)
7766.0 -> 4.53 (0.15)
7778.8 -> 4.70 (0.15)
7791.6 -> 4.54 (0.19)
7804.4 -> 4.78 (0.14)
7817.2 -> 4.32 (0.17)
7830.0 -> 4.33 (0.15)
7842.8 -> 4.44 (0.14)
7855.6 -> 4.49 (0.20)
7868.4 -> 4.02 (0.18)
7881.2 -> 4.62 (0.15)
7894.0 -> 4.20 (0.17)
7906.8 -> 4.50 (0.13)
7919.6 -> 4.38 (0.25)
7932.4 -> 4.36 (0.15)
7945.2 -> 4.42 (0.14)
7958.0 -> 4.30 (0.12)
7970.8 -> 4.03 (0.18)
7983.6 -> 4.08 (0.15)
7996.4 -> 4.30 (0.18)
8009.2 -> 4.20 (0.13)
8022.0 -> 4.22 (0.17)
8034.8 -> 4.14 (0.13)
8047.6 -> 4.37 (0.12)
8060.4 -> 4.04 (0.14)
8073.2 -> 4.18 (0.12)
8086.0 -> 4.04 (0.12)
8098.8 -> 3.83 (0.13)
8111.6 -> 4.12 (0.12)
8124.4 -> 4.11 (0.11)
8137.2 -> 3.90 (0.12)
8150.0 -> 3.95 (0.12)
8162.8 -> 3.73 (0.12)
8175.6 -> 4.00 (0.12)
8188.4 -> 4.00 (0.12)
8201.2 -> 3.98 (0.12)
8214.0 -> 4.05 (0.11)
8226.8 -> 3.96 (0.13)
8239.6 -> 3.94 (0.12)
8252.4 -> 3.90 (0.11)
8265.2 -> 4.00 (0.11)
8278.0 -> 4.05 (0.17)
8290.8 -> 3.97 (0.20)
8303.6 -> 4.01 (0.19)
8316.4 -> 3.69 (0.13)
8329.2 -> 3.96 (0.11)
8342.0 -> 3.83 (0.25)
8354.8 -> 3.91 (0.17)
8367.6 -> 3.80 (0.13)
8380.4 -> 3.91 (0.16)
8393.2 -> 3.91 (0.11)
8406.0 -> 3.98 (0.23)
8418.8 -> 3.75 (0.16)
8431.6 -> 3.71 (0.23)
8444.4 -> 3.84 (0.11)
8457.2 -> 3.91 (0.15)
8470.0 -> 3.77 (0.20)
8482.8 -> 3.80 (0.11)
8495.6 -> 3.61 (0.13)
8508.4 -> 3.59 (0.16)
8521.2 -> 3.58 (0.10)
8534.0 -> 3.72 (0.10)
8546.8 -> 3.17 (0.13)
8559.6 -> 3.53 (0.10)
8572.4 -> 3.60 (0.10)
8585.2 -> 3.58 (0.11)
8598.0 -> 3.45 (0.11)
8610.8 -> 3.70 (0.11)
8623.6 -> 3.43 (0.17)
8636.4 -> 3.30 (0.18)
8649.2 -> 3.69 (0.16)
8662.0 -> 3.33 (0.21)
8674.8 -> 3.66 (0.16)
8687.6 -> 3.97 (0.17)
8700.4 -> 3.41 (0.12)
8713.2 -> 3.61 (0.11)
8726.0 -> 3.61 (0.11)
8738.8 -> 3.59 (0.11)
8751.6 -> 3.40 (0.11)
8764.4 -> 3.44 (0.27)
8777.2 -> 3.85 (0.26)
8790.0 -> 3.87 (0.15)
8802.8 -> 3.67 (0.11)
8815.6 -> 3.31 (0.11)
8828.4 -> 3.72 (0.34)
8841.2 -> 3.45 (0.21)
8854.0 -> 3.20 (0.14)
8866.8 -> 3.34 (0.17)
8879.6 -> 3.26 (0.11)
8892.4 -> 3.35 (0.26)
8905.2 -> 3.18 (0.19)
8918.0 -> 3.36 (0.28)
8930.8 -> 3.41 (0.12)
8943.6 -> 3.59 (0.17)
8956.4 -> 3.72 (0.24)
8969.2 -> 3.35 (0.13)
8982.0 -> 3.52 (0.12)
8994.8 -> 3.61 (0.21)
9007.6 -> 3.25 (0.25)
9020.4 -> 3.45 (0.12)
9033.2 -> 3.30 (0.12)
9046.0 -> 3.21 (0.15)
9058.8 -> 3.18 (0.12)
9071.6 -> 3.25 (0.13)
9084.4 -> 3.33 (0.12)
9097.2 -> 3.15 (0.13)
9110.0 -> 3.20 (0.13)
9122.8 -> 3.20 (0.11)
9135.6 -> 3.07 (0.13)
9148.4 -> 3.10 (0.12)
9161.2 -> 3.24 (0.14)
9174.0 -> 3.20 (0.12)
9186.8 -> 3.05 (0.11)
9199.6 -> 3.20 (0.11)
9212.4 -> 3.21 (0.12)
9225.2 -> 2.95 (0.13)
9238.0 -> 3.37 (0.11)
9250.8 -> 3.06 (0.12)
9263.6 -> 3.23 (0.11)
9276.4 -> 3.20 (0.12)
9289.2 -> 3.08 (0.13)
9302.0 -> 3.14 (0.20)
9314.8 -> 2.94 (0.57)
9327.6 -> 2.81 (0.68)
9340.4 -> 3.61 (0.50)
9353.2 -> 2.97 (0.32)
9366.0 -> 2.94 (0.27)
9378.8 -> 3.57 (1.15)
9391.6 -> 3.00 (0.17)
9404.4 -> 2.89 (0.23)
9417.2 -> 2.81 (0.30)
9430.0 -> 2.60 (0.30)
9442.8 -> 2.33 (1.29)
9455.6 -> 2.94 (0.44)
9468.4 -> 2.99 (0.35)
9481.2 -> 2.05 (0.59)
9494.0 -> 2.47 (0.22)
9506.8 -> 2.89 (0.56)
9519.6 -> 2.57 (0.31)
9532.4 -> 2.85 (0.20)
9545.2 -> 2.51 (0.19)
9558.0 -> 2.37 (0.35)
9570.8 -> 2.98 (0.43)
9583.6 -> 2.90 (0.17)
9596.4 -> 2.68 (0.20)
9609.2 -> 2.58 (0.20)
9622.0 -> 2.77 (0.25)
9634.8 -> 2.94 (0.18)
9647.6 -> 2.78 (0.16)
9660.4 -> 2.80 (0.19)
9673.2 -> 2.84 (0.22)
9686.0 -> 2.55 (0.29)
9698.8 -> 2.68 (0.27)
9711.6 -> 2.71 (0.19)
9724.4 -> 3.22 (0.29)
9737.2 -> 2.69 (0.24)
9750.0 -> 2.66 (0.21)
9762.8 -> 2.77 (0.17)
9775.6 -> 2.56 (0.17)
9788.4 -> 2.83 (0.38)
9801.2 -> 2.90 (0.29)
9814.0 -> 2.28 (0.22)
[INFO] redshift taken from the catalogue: 0.00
